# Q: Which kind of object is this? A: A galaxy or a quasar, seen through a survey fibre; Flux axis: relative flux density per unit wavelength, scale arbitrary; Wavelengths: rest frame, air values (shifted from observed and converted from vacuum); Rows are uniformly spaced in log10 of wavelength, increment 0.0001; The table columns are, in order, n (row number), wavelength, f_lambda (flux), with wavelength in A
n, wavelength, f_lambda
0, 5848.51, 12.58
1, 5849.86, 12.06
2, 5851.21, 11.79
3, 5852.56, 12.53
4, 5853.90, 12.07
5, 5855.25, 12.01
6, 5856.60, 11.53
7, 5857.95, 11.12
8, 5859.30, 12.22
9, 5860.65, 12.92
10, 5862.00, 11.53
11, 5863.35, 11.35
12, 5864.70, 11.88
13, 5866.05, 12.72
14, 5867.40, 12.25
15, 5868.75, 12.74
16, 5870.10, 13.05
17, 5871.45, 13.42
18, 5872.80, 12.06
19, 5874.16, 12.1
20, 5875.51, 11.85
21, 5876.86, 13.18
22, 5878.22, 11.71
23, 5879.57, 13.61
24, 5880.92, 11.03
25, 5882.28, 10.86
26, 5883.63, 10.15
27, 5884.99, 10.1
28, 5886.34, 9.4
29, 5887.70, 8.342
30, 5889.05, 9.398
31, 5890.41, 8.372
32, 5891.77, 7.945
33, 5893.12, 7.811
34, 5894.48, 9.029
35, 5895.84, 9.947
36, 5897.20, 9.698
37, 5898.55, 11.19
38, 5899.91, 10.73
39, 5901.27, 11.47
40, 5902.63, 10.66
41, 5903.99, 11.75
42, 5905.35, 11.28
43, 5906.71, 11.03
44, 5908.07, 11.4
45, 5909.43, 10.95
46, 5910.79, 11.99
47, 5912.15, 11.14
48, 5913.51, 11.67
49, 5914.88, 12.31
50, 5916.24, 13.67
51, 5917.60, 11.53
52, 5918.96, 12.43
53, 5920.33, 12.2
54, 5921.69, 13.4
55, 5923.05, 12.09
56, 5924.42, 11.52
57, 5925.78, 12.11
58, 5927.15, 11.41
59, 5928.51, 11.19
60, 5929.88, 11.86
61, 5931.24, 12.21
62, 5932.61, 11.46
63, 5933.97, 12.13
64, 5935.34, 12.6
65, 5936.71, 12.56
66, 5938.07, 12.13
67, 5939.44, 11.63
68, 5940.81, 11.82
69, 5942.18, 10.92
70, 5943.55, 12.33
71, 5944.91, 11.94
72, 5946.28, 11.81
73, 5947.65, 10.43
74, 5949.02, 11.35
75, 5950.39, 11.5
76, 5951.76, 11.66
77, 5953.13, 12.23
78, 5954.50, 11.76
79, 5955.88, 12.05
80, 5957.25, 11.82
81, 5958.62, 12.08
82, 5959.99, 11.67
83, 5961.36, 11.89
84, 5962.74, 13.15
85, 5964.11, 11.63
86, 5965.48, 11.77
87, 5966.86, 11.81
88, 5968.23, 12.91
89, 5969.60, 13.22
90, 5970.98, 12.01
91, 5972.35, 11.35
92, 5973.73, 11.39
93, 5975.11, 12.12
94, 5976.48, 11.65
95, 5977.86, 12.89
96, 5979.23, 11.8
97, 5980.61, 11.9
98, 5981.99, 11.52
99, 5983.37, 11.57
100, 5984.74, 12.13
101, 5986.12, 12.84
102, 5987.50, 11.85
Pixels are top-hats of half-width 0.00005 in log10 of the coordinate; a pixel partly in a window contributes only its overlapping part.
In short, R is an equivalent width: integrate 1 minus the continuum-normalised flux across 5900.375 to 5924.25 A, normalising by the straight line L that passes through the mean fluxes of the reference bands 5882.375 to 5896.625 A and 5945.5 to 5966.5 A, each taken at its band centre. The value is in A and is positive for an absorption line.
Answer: -4.2 A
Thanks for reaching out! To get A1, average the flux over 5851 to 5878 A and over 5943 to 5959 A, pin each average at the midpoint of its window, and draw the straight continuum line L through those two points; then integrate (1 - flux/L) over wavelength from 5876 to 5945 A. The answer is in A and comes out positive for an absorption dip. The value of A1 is 4.13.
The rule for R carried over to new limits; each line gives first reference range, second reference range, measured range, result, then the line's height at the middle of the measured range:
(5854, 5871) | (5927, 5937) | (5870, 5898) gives 3.5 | 12.1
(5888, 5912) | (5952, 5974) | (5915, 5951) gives -2.4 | 11.2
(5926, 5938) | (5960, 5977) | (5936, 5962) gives 0.5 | 12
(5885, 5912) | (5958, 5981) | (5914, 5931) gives -2.1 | 10.8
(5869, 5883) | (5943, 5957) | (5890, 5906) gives 2.8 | 12.1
